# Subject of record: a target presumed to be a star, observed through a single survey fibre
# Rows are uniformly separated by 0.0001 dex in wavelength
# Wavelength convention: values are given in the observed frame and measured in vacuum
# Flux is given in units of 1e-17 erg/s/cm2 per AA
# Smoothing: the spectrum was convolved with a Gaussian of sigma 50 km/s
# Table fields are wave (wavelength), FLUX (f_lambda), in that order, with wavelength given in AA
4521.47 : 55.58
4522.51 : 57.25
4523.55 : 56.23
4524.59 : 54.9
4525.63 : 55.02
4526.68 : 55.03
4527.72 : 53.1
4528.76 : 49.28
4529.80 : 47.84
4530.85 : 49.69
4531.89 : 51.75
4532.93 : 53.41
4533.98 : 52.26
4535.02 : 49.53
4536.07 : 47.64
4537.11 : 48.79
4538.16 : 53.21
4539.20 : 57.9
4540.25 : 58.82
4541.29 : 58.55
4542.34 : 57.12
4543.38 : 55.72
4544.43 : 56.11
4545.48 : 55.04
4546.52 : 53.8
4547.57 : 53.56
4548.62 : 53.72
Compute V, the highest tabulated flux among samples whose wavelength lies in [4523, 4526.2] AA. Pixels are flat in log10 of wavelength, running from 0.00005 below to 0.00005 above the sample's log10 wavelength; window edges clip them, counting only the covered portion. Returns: 56.23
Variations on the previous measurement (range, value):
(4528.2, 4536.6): 53.41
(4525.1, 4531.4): 55.03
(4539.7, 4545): 58.82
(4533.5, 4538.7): 53.21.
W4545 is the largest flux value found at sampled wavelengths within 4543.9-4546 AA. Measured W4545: 56.11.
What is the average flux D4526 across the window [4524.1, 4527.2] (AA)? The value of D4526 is 54.9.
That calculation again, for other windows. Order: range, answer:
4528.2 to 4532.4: 49.7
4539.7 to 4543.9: 57.6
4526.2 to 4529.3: 52.5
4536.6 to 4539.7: 53.3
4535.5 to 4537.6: 48.2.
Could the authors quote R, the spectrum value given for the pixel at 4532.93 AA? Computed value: 53.41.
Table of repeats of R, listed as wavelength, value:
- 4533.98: 52.26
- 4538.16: 53.21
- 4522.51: 57.25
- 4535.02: 49.53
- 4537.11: 48.79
